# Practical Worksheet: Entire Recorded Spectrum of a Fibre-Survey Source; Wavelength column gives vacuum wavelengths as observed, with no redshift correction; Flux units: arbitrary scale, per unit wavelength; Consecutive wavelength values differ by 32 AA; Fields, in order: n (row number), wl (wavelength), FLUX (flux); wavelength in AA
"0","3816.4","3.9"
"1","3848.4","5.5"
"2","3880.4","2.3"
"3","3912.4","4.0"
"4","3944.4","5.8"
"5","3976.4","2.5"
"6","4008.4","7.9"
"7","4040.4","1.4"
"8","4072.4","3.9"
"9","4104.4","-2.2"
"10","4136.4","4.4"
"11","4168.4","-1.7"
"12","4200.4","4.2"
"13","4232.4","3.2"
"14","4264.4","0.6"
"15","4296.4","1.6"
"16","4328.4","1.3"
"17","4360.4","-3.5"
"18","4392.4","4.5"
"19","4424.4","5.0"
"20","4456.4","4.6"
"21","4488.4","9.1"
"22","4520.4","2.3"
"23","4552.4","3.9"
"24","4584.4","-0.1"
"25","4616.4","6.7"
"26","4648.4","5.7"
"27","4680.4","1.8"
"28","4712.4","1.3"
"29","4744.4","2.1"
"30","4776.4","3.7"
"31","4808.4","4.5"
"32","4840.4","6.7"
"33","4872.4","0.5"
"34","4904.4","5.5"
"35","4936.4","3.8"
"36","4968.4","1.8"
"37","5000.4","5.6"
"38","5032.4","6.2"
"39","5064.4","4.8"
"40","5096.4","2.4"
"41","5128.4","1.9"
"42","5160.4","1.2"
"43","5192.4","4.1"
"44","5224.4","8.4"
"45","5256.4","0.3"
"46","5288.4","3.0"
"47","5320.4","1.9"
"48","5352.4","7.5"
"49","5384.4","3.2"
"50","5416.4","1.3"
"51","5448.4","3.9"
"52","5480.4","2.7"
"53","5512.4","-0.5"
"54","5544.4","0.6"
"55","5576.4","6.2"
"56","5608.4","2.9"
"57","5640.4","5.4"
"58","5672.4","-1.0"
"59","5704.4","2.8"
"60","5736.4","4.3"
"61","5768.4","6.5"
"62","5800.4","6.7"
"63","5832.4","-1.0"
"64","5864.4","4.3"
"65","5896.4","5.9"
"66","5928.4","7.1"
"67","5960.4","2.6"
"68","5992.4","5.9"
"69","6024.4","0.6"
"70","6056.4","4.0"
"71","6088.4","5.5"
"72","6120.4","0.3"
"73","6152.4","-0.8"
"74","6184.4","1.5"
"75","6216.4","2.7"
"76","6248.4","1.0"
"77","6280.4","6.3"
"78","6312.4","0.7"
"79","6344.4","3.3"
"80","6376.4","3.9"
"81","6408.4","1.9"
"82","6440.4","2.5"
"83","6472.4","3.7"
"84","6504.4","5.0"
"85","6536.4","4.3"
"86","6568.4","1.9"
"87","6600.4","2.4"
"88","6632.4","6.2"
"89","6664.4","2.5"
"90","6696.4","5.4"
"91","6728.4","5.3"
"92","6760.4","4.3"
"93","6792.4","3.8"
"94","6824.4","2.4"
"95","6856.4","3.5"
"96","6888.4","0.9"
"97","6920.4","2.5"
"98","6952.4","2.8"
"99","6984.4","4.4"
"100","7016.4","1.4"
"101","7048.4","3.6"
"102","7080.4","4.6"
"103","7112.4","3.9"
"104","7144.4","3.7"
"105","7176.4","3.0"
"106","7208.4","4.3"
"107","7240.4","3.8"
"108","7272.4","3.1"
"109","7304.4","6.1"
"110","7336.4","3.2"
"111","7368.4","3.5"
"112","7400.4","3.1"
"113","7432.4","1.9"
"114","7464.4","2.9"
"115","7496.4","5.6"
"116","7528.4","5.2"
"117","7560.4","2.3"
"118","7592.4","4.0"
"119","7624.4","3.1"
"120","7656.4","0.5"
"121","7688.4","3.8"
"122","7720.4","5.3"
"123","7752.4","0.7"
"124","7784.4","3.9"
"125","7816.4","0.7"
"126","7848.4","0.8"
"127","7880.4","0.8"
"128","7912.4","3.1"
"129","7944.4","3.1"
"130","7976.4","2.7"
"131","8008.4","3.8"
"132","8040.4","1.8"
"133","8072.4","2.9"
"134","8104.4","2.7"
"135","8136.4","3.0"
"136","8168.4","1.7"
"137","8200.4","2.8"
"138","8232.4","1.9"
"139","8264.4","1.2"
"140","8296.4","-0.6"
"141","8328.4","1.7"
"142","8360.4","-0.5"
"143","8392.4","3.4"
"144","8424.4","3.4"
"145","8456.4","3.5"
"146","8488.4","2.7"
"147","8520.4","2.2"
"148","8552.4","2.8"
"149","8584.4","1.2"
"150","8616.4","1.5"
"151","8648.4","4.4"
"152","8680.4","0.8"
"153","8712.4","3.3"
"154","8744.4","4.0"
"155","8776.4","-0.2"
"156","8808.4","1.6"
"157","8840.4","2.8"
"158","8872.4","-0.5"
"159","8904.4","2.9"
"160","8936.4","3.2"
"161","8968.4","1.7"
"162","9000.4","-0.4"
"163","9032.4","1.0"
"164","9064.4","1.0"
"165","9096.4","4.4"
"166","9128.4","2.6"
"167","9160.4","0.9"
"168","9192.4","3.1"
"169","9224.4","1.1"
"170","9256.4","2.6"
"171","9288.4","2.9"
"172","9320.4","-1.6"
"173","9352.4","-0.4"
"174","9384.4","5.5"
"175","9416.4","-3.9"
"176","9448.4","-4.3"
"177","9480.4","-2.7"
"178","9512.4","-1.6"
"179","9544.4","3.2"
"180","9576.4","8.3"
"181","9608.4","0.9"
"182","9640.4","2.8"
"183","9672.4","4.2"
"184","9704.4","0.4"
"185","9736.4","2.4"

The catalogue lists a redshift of 0.744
